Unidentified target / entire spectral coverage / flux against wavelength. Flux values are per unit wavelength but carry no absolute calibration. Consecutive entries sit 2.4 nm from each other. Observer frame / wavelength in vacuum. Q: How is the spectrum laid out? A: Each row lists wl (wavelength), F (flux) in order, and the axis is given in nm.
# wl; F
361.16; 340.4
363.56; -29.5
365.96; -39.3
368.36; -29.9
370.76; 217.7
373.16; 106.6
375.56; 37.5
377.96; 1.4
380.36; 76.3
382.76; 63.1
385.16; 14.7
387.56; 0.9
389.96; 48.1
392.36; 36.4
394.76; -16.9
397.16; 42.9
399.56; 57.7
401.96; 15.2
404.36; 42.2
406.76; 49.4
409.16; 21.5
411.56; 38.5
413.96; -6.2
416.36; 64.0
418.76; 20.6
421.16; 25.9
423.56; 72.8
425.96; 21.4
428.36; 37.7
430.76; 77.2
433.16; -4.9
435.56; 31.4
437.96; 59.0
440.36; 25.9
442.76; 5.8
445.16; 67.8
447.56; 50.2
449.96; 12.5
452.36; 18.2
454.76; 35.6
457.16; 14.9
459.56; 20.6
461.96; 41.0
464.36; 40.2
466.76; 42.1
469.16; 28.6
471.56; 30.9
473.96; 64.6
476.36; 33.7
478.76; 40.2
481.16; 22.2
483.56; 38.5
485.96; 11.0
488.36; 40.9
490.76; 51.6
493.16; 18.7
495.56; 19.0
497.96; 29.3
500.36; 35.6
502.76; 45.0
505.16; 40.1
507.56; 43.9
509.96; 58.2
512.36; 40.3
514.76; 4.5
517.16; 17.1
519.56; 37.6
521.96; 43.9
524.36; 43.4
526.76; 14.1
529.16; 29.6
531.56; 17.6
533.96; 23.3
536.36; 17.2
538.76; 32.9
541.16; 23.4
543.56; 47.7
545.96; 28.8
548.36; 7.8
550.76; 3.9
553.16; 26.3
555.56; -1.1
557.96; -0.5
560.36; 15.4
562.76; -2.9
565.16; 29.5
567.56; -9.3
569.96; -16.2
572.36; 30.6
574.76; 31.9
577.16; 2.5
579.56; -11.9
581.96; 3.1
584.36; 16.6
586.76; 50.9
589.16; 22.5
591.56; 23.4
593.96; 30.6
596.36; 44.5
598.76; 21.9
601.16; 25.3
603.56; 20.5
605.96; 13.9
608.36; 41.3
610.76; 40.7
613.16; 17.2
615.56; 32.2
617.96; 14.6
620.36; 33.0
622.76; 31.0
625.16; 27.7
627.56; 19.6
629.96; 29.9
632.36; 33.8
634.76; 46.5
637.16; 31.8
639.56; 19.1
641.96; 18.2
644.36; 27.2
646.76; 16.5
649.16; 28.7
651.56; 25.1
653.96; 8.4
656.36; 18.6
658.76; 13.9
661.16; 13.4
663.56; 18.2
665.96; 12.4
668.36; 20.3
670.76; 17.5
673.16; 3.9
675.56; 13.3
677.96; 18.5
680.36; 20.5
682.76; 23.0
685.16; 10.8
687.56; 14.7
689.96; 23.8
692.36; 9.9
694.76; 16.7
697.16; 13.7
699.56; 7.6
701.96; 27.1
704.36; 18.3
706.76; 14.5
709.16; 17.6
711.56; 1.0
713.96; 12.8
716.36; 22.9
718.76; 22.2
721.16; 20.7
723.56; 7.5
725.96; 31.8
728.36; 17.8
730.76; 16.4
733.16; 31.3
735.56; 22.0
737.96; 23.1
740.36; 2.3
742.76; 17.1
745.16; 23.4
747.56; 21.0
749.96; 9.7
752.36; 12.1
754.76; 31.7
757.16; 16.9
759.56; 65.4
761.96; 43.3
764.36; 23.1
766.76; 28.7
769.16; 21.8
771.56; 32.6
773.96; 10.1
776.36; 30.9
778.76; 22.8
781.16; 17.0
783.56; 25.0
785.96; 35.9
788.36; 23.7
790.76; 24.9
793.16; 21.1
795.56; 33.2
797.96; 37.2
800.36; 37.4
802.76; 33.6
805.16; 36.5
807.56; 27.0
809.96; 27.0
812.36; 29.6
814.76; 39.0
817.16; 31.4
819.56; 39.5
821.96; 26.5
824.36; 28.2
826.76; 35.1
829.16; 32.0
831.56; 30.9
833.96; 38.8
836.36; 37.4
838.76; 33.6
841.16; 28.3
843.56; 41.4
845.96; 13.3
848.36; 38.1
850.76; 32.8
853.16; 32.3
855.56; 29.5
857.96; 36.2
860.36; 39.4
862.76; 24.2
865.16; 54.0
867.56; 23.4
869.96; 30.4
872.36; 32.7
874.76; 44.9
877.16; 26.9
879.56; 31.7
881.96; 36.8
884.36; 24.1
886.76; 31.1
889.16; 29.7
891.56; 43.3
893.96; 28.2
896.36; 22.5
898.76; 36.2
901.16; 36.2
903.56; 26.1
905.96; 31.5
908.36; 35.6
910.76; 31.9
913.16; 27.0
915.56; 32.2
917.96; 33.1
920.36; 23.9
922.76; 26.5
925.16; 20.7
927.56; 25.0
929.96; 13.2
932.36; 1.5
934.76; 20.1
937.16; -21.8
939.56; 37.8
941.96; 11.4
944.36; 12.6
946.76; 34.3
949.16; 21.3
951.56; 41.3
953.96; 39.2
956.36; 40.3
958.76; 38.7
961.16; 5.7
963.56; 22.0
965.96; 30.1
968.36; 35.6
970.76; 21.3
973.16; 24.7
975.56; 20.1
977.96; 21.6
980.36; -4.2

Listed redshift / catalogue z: 1.037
